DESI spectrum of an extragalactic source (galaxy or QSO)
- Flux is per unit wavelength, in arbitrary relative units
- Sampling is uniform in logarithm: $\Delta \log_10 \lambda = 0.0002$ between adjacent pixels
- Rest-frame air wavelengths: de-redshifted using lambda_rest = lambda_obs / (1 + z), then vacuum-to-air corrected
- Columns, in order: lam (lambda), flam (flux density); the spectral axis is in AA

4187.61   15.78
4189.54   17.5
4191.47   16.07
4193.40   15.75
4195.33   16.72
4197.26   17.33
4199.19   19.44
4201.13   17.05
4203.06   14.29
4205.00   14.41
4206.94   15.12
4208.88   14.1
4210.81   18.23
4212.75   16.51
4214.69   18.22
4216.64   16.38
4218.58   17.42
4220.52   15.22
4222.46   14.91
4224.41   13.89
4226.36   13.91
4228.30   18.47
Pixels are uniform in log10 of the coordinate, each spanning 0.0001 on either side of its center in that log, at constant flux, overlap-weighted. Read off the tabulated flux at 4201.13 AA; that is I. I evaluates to 17.05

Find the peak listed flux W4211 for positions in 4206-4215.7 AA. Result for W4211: 18.23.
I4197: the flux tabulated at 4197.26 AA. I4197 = 17.33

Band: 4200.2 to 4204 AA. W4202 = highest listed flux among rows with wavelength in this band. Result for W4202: 17.05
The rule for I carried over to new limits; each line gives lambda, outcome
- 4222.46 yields 14.91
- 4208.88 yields 14.1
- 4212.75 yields 16.51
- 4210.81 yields 18.23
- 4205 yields 14.41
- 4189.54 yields 17.5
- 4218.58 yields 17.42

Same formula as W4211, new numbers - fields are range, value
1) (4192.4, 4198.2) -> 17.33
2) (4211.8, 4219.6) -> 18.22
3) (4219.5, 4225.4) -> 15.22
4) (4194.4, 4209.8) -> 19.44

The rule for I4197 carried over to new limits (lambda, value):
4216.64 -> 16.38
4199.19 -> 19.44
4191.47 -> 16.07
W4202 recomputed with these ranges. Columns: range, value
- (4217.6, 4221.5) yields 17.42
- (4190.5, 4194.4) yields 16.07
